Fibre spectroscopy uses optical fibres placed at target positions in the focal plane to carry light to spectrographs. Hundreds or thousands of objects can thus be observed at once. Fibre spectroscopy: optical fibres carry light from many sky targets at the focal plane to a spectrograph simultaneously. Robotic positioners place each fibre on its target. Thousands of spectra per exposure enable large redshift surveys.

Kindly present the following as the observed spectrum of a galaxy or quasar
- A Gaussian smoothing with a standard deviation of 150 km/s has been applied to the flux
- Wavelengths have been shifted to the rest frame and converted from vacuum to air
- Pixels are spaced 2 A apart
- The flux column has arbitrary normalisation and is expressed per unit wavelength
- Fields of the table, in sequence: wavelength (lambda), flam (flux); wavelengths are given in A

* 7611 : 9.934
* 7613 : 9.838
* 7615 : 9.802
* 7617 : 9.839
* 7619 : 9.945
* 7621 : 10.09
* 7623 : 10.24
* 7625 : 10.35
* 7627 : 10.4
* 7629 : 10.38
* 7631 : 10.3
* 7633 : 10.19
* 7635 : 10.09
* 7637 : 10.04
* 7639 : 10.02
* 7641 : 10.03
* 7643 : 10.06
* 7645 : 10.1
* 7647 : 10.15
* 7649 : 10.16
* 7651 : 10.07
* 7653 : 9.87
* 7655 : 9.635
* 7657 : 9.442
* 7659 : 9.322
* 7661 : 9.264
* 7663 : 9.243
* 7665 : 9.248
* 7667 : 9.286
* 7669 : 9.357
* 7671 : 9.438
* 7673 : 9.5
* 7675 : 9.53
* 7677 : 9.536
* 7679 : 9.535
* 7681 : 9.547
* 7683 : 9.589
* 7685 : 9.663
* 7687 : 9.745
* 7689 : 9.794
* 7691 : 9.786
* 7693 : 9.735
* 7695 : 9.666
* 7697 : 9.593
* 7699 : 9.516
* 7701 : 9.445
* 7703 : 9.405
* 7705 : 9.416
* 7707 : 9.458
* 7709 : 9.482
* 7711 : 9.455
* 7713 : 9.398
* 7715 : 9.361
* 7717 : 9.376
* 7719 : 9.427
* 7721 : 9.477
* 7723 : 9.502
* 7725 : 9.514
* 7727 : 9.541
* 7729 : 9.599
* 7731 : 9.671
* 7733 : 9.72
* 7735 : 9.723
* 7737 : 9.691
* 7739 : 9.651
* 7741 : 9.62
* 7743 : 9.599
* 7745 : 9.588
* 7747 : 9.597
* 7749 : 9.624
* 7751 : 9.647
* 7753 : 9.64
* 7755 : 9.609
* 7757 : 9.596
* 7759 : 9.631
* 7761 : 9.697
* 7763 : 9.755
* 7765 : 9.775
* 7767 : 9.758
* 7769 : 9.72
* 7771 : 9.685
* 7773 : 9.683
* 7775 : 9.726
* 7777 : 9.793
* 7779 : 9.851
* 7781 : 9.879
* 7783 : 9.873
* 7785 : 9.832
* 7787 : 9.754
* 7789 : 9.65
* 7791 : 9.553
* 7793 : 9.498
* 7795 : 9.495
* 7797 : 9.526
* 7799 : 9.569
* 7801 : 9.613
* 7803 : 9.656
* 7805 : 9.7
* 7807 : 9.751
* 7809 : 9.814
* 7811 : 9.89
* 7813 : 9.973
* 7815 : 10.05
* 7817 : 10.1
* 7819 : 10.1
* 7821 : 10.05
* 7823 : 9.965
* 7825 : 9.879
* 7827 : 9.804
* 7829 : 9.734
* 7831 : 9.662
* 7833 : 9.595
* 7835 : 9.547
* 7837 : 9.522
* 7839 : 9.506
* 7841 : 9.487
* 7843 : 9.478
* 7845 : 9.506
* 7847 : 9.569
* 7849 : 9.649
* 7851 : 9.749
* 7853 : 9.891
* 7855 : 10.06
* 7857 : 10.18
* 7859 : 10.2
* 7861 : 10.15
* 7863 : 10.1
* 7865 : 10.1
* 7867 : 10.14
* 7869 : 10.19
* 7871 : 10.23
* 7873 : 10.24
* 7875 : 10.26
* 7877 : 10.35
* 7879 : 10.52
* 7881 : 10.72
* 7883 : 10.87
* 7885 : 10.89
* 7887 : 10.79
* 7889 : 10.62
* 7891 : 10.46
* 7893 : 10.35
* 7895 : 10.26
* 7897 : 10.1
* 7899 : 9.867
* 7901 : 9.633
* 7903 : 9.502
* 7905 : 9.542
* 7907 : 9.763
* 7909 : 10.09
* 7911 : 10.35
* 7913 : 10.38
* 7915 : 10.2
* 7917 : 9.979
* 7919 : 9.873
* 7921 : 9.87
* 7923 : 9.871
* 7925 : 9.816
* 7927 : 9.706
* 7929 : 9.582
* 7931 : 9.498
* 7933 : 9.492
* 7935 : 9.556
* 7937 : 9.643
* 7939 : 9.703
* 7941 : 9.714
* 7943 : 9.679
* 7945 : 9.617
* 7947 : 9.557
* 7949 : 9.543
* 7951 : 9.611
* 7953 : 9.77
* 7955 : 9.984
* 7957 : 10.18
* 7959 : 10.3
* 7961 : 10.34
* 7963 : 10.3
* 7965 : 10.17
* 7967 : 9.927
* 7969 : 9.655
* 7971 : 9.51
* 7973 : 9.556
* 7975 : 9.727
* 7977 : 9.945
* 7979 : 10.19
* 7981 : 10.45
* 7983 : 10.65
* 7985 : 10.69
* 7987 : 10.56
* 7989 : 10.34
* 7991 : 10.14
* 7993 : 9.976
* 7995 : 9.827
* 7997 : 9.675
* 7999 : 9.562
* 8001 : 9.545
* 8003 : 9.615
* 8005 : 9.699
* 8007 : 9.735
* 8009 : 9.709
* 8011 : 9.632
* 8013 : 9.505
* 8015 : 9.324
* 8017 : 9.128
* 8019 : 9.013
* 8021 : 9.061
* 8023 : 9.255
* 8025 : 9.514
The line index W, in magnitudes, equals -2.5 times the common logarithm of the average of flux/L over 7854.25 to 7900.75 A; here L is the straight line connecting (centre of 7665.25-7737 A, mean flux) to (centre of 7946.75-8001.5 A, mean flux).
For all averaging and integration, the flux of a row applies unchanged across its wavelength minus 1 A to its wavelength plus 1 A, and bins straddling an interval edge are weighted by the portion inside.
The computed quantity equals -0.05 mag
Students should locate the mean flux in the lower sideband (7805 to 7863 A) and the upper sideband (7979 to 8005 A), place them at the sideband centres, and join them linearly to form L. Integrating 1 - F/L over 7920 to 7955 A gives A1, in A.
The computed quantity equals 1.1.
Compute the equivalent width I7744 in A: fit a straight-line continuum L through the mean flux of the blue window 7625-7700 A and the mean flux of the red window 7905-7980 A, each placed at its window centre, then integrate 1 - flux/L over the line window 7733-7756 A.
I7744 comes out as 0.3 A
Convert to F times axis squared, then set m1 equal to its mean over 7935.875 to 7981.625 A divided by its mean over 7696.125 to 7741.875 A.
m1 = 1.10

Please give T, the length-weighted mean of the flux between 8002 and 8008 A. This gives 9.68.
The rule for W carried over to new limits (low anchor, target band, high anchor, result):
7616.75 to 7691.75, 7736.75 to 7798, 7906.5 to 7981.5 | 0.02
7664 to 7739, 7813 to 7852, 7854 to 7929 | 0.02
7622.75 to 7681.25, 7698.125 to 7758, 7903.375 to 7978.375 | 0.03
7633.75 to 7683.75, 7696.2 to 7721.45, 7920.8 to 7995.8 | 0.03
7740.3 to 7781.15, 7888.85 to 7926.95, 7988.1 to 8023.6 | -0.04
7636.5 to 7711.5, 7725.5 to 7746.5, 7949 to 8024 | 0.00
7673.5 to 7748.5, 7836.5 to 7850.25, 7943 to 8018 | 0.02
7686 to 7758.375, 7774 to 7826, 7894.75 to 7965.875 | -0.01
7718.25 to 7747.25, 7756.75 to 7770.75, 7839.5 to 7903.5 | 0.00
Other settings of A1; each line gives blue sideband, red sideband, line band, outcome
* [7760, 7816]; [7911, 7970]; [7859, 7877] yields -0.72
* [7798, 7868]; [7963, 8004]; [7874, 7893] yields -1.38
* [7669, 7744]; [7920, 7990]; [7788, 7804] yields 0.19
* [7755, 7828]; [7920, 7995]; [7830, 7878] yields -0.34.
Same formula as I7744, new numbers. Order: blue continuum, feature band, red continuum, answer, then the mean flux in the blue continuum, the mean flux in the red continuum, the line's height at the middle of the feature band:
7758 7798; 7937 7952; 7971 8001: 0.5 A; 9.71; 10.1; 9.99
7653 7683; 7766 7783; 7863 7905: 0.2 A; 9.44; 10.3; 9.86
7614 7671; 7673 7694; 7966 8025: 0.5 A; 9.88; 9.77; 9.87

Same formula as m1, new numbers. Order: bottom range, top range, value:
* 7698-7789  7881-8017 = 1.09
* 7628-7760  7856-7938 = 1.10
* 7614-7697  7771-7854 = 1.03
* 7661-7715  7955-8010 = 1.13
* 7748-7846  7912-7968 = 1.05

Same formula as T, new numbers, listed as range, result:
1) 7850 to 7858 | 9.97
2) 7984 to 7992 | 10.4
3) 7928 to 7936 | 9.53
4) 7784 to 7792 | 9.7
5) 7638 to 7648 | 10.1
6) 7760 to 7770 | 9.74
